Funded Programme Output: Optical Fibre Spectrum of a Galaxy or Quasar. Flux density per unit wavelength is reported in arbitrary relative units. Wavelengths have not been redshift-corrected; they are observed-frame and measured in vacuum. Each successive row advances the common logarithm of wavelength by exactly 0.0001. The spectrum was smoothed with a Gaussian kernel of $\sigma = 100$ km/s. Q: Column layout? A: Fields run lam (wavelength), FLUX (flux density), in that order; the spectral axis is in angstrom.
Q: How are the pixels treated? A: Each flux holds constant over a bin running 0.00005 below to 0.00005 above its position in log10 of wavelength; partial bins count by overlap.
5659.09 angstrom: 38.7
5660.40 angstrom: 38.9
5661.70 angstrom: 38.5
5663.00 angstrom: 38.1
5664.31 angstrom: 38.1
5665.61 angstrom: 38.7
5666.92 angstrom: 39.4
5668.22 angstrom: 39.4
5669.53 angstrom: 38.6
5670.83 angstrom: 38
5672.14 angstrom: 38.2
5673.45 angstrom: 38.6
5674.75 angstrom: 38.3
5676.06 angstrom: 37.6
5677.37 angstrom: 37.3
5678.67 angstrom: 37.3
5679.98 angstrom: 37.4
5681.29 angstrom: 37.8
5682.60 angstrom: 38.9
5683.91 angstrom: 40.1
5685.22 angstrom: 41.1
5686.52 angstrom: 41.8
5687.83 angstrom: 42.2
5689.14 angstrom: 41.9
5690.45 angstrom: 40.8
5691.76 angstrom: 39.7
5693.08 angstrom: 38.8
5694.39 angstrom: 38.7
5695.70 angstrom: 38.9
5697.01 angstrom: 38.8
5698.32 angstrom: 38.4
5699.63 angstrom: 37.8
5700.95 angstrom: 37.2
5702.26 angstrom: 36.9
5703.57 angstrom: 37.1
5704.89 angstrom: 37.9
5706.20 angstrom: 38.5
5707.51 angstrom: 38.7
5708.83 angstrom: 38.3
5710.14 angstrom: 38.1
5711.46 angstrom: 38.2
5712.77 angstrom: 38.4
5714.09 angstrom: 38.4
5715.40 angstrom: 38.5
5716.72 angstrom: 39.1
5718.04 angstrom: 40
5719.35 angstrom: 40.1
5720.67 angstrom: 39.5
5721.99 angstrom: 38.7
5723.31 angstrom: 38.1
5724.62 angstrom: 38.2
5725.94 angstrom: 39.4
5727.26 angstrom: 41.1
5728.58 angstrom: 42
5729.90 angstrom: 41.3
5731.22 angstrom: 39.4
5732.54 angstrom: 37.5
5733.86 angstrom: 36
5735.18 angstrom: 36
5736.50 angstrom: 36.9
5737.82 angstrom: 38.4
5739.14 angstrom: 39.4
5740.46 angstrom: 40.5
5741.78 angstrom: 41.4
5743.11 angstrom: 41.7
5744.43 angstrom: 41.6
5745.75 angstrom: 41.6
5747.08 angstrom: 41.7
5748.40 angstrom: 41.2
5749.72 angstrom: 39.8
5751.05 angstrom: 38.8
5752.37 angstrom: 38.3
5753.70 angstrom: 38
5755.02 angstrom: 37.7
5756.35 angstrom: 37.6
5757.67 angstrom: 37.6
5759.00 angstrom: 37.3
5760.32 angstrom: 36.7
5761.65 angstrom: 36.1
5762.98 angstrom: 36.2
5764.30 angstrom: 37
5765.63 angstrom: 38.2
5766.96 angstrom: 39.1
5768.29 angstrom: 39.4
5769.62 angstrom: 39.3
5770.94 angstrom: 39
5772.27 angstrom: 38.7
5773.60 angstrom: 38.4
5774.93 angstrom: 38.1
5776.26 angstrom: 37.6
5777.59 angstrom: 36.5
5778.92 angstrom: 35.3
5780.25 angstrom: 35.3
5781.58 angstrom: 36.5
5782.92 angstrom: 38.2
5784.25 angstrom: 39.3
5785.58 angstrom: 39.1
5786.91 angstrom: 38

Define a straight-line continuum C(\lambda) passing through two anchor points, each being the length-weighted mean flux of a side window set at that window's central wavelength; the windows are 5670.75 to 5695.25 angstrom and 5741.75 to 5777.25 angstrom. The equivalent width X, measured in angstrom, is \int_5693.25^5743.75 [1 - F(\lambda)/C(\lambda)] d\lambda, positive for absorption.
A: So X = 0.3 angstrom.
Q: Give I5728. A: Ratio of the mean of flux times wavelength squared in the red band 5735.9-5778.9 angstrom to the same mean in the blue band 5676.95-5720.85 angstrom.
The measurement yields 1.02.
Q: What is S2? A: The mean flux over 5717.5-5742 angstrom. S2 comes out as 39.1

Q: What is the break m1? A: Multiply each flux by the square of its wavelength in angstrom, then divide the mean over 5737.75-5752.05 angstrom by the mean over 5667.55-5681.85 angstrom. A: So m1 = 1.09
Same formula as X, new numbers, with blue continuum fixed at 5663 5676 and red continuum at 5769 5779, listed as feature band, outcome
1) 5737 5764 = -0.6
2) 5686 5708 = -0.4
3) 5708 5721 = -0.2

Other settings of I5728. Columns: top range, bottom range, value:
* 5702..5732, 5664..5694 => 1.01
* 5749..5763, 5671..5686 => 1.01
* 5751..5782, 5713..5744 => 0.97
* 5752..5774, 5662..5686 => 1.02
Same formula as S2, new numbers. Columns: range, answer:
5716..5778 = 38.9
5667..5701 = 39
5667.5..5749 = 39.1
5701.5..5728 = 38.7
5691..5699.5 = 38.8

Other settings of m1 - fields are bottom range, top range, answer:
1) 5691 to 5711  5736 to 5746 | 1.07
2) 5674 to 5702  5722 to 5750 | 1.03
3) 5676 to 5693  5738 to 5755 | 1.04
